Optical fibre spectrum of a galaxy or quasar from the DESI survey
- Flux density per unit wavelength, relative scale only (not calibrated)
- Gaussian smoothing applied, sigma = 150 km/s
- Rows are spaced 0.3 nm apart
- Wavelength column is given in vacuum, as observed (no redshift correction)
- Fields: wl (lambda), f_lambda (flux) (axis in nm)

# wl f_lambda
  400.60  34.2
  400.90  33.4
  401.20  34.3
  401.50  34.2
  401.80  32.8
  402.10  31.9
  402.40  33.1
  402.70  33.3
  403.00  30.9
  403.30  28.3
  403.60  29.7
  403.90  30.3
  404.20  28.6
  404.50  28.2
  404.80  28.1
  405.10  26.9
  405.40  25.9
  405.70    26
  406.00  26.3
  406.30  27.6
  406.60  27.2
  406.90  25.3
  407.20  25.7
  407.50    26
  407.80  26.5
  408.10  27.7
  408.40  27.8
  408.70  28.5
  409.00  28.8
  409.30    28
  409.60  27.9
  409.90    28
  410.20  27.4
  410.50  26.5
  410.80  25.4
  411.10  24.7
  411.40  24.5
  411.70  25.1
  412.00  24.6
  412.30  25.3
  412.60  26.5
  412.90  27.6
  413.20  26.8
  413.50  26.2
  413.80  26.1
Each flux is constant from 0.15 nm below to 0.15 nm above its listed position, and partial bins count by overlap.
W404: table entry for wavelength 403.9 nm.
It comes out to 30.3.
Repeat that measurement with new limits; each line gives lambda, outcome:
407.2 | 25.7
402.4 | 33.1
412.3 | 25.3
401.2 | 34.3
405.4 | 25.9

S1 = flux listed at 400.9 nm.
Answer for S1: 33.4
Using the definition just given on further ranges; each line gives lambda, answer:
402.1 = 31.9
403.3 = 28.3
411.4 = 24.5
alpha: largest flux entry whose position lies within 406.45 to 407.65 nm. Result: 27.2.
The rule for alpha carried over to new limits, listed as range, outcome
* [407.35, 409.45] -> 28.8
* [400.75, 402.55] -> 34.3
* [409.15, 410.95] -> 28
